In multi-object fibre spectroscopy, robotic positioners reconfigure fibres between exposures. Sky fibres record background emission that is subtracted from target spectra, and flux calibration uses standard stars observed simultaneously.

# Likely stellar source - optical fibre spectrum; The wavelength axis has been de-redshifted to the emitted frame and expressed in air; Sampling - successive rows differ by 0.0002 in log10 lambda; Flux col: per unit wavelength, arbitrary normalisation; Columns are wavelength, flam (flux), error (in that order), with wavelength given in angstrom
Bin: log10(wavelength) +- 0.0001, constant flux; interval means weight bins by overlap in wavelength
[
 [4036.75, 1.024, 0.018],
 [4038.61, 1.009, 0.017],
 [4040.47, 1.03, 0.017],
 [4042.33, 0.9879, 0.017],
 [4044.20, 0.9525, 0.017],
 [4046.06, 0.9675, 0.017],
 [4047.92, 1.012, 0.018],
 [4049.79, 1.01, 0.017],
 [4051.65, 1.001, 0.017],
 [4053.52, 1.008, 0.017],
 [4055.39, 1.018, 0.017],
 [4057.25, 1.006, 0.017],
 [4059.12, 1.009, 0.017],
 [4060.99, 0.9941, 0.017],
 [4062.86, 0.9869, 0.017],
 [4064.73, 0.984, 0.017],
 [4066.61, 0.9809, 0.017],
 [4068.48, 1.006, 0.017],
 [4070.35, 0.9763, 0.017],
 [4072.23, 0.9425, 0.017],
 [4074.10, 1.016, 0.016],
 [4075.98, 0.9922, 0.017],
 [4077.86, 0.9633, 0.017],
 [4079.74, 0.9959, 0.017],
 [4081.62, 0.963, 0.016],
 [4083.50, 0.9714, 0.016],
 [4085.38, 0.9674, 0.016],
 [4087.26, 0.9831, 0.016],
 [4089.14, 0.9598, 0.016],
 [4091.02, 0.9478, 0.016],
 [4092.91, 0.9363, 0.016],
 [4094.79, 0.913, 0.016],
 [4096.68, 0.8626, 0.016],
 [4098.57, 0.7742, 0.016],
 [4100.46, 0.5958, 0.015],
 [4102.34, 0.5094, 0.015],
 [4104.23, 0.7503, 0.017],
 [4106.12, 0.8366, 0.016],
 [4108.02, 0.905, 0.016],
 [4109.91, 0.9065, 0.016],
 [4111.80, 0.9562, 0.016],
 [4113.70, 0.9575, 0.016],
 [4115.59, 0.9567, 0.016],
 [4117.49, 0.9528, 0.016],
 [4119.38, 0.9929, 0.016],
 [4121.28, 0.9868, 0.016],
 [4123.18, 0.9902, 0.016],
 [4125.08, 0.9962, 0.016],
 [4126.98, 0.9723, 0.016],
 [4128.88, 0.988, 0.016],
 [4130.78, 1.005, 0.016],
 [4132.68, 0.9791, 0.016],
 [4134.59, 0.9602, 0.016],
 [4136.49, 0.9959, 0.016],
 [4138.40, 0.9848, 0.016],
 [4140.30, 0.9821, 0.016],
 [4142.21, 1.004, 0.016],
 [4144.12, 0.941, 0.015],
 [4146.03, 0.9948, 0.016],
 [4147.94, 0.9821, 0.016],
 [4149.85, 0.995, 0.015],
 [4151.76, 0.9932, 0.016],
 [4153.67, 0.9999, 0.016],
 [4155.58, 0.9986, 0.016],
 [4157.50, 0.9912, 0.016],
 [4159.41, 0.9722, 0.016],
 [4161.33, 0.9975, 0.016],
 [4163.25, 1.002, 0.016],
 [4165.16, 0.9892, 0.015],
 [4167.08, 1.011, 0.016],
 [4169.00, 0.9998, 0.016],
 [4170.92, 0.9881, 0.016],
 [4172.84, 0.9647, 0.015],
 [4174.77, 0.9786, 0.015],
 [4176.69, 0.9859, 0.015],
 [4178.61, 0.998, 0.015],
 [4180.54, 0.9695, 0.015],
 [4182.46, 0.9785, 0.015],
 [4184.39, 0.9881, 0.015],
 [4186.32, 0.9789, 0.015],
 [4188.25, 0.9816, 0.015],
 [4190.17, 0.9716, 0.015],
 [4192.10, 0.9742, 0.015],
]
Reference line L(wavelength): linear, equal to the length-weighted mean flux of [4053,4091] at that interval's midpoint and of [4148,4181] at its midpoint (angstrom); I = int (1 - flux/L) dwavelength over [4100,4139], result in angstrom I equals 2.81 angstrom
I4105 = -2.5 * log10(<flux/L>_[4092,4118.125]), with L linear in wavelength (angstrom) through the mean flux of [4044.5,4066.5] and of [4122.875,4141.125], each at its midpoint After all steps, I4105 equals 0.175 mag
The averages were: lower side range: 0.998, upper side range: 0.985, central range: 0.842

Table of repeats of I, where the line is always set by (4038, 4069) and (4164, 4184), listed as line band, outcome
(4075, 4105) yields 3.42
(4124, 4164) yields 0.08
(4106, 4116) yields 0.68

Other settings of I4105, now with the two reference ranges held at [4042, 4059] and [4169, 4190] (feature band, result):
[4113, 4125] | 0.02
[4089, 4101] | 0.16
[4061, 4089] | 0.01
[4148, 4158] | -0.01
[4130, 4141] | 0.00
